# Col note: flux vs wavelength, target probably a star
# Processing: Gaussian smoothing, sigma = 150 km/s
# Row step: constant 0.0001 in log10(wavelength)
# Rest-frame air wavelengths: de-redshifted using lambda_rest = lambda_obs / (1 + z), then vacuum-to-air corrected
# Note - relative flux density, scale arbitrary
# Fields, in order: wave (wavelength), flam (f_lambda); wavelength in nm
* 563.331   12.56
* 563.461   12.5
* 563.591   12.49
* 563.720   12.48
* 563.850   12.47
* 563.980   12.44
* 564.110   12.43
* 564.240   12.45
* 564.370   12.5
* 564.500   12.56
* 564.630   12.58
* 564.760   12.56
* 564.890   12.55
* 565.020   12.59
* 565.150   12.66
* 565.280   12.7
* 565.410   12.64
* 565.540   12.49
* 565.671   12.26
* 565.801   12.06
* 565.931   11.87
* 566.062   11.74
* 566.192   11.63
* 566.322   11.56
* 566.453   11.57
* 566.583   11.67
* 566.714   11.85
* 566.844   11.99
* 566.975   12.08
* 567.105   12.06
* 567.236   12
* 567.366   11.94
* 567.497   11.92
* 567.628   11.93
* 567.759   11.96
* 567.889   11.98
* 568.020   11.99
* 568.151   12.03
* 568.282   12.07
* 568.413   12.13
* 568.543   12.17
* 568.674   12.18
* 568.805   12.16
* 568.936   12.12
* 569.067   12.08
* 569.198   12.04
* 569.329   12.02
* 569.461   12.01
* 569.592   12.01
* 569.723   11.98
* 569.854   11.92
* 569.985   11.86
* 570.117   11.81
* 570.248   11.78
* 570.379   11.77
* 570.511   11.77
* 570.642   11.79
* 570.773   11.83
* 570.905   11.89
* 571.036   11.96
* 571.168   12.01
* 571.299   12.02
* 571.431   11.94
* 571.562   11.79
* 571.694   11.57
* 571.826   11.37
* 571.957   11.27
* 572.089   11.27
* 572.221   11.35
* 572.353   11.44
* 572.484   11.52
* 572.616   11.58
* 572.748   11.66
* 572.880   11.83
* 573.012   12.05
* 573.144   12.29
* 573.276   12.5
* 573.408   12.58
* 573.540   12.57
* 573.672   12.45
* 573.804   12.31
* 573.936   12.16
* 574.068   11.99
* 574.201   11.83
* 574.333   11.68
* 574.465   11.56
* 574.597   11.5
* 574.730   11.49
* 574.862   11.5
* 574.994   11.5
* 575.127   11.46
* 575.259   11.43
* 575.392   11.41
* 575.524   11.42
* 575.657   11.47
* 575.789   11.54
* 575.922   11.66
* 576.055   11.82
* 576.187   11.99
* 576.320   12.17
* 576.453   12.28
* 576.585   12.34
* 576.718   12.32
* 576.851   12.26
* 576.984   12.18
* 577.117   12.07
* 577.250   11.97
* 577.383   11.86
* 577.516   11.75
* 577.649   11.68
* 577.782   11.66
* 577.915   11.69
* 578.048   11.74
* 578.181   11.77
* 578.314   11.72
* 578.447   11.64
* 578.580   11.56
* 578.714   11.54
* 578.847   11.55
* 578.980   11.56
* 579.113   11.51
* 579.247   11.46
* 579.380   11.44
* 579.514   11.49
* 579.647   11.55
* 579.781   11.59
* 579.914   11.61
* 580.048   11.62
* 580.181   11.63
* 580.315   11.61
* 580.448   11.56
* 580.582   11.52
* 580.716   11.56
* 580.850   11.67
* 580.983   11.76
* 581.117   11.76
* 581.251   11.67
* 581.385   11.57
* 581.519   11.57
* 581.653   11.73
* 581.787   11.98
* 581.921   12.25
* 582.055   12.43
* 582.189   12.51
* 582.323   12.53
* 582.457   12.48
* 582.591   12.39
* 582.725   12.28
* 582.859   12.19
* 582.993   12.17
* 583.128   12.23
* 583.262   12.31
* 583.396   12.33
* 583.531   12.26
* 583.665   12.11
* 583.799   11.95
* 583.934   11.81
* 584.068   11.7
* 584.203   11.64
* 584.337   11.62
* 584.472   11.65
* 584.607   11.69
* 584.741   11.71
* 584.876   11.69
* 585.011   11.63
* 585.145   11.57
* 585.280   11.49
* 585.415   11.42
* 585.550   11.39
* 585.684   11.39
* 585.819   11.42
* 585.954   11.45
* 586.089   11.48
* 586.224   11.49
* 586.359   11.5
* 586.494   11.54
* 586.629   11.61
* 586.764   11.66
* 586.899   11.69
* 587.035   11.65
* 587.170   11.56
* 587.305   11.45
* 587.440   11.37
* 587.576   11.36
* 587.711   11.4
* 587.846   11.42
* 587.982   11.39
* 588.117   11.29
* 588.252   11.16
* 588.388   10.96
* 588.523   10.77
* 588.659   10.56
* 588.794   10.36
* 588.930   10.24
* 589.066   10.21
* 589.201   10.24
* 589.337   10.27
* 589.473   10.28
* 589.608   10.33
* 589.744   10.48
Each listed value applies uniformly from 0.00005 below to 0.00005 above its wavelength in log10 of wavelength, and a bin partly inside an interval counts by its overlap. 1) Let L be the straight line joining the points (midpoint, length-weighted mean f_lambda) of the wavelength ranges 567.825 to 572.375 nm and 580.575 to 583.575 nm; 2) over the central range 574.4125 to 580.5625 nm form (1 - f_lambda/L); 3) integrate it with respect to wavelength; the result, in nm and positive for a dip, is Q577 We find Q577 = 0.15 nm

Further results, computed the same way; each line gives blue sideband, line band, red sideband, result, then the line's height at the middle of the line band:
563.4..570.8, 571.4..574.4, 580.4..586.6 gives 0.04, 12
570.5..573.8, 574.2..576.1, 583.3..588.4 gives 0.04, 11.8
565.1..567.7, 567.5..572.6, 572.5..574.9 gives 0.06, 12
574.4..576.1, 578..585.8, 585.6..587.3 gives -0.18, 11.5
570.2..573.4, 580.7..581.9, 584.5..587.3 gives -0.01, 11.6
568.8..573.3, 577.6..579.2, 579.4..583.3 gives 0.03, 11.9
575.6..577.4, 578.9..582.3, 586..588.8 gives 0.01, 11.8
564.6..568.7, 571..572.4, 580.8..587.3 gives 0.05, 12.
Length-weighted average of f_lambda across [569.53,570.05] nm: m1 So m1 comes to 12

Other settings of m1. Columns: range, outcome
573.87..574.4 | 11.9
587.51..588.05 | 11.4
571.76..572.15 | 11.3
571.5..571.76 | 11.7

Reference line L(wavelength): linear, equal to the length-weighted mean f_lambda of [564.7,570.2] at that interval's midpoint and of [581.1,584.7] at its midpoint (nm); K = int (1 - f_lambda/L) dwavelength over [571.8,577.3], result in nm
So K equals 0.097 nm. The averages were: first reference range 12.1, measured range 11.8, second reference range 12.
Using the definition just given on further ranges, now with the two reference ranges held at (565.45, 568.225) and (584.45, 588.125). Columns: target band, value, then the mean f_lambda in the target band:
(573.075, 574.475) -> -0.049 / 12.2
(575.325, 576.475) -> 0.001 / 11.7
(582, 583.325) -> -0.087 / 12.4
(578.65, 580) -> 0.016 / 11.5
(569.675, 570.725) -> 0.003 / 11.8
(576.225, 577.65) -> -0.046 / 12.1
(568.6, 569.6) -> -0.016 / 12.1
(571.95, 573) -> 0.025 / 11.5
